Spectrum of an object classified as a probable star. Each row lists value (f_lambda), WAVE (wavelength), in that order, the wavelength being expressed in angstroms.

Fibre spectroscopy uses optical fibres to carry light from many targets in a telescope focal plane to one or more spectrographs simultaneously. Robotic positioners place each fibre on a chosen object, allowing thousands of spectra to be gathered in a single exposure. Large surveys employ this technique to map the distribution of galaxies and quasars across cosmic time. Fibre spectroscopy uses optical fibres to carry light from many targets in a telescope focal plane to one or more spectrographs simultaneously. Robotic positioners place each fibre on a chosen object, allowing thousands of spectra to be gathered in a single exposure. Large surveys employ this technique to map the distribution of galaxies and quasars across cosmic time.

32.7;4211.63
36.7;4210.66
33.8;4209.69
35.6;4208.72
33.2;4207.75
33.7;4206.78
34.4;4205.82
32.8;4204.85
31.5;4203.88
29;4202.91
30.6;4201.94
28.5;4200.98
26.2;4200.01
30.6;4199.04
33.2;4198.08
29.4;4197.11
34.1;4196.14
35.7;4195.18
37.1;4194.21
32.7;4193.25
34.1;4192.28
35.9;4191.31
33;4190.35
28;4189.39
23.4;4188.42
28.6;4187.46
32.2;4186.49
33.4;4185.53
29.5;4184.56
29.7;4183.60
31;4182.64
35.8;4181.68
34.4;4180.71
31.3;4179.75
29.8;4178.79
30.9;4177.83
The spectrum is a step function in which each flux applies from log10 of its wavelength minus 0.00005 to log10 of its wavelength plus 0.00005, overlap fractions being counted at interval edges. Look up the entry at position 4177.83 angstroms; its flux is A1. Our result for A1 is 30.9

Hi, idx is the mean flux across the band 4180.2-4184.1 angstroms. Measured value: 32.7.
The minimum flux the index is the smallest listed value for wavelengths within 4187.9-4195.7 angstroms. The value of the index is 23.4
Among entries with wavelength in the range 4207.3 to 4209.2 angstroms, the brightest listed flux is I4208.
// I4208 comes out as 35.6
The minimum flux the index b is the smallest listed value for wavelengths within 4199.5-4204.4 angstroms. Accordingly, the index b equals 26.2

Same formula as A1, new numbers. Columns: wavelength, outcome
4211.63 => 32.7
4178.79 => 29.8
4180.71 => 34.4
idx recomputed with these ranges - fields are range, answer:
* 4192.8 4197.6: 33.8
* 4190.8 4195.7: 35.1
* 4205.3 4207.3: 34.1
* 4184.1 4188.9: 29.4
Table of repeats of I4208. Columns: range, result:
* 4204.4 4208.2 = 34.4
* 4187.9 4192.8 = 35.9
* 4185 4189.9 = 33.4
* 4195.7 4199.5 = 34.1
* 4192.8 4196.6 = 37.1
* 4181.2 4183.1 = 35.8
